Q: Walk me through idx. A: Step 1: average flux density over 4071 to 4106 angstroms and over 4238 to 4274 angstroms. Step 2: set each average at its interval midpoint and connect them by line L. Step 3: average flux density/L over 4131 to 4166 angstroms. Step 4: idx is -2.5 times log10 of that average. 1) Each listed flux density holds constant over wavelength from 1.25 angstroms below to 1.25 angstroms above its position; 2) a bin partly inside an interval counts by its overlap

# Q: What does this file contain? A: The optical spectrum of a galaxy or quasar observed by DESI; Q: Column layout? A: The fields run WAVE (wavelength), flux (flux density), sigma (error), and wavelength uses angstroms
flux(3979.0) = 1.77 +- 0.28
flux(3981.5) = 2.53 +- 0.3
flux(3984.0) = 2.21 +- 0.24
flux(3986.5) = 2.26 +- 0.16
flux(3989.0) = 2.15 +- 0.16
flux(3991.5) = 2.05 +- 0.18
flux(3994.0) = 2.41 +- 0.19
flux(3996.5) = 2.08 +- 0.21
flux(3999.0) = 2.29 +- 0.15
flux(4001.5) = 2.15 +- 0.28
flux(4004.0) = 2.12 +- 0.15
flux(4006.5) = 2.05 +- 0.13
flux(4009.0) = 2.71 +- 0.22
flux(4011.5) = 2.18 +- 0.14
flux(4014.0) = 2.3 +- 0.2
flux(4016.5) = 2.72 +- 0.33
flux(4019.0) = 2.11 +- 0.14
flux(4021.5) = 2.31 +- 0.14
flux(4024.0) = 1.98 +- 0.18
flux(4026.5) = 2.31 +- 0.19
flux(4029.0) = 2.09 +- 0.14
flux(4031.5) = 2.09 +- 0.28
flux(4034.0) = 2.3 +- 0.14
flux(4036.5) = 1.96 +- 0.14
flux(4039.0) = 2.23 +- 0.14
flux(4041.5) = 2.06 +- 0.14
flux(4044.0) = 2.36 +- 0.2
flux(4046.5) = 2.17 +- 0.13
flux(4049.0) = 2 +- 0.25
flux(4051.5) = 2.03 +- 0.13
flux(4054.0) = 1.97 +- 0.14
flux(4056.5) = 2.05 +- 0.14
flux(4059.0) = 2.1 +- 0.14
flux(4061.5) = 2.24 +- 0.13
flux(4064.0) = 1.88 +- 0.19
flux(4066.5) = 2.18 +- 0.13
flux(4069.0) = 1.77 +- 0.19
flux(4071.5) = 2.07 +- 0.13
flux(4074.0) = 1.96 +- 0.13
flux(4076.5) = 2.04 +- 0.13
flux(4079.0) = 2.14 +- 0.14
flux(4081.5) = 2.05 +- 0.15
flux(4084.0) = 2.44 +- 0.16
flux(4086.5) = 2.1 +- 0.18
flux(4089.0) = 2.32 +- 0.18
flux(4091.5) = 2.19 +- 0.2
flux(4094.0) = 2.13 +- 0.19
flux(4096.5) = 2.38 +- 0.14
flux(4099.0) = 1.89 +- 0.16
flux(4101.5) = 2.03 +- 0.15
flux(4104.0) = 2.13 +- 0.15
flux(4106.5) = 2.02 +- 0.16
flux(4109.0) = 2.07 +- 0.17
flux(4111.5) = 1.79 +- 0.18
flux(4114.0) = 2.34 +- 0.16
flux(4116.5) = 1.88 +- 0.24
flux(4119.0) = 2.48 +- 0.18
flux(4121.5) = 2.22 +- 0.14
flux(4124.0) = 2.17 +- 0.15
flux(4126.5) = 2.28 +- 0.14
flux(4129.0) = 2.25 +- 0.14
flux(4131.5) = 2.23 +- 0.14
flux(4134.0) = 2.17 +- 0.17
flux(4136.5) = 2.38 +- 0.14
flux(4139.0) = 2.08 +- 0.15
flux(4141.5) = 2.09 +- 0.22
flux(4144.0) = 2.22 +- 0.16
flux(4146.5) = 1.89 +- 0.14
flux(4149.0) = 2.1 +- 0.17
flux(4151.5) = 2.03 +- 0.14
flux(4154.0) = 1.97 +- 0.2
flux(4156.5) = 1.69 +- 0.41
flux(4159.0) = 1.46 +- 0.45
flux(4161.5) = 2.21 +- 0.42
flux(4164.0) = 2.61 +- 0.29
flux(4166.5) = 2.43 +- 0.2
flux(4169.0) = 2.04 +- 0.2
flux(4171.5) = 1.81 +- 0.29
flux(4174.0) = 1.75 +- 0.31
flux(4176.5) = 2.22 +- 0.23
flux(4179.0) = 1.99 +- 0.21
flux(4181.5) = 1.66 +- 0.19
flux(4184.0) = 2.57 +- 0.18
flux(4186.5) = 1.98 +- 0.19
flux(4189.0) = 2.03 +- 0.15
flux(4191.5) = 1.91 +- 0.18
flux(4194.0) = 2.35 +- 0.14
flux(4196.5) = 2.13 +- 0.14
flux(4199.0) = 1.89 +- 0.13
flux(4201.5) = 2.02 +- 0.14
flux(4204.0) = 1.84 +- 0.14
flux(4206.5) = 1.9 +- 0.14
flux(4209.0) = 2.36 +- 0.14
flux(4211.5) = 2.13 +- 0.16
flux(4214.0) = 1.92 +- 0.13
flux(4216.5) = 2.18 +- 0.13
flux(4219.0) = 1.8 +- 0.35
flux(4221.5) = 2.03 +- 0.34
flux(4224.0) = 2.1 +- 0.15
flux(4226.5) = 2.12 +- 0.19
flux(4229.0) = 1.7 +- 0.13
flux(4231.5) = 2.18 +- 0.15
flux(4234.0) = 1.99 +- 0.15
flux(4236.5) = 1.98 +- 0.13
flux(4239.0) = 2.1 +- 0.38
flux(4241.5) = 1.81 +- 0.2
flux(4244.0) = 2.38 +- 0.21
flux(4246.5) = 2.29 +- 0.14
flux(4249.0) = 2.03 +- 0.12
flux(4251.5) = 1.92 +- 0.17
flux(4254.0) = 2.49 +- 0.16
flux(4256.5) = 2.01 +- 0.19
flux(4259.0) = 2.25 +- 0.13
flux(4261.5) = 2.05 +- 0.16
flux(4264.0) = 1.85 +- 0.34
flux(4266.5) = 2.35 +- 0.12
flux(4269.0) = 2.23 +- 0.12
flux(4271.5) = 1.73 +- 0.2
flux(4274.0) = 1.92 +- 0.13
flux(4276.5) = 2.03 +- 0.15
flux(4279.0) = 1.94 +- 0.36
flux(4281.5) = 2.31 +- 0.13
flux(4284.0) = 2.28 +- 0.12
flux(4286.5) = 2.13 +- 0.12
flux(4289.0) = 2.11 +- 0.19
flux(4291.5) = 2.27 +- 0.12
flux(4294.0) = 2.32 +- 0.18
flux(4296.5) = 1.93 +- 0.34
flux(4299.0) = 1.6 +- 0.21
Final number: 0.02 mag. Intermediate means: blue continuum 2.13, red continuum 2.1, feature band 2.08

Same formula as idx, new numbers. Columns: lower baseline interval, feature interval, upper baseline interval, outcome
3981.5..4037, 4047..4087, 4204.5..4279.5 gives 0.06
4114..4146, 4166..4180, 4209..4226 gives 0.06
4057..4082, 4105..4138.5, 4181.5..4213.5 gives -0.06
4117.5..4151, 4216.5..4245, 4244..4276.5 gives 0.05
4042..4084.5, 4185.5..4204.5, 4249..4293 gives 0.04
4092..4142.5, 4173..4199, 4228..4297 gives 0.04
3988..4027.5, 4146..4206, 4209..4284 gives 0.05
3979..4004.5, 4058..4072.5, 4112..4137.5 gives 0.09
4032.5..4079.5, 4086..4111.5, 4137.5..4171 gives -0.02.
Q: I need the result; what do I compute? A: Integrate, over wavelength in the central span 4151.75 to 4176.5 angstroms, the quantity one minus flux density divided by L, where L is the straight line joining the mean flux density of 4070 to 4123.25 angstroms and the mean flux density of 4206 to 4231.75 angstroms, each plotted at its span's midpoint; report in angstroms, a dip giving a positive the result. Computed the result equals 0.8 angstroms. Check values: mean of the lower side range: 2.13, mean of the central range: 2.01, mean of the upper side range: 2.04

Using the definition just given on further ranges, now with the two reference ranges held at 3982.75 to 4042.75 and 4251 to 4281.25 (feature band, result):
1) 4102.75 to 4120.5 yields 0.46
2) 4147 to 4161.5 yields 1.72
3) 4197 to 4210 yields 0.66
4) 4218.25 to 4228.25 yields 0.44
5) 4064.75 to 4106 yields 1.23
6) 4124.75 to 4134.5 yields -0.38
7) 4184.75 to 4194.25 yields 0.24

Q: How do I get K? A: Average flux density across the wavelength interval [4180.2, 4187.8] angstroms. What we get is 2.07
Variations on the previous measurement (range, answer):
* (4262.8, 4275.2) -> 2.02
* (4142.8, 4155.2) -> 2.04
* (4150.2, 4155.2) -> 2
